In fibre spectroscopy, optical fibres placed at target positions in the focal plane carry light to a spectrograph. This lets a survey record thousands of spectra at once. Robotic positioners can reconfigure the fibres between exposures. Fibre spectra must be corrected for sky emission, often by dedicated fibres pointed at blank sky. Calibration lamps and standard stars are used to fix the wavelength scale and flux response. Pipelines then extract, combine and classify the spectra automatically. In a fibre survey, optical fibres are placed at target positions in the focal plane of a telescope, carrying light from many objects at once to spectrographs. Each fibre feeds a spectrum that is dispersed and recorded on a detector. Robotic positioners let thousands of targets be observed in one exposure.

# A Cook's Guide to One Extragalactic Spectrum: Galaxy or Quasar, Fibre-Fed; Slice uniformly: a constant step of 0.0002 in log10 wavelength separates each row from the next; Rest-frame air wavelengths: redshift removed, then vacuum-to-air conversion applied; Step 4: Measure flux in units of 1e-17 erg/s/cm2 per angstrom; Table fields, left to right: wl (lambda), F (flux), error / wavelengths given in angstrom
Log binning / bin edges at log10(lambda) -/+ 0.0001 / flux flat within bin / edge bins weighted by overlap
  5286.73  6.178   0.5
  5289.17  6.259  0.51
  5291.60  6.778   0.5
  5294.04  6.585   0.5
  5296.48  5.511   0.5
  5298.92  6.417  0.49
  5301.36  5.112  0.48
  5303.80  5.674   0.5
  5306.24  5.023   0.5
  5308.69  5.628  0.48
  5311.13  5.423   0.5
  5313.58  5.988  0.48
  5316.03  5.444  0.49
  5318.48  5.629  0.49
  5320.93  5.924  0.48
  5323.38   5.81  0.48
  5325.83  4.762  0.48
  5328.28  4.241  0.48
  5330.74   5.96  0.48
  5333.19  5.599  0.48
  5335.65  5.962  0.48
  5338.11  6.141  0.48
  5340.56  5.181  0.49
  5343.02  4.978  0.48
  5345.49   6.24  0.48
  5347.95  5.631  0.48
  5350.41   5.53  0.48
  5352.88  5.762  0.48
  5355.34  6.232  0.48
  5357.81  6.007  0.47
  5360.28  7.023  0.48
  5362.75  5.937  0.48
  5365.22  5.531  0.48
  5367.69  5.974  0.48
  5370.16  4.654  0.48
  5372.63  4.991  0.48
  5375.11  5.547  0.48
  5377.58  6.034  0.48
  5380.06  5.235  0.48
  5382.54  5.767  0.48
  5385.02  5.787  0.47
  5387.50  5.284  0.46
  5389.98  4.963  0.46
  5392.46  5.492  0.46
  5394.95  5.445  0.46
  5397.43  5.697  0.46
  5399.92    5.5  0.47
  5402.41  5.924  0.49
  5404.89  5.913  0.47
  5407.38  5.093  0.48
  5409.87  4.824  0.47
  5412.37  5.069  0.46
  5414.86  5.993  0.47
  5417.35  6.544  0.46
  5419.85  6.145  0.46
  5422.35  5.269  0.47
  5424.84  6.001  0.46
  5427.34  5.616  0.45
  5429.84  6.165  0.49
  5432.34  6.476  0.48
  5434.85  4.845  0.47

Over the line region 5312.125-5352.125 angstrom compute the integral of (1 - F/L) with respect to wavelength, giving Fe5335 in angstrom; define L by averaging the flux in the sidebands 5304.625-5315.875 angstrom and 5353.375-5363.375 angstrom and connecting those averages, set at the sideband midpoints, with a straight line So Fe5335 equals 2.0 angstrom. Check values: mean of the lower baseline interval 5.51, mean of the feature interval 5.56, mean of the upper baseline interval 6.28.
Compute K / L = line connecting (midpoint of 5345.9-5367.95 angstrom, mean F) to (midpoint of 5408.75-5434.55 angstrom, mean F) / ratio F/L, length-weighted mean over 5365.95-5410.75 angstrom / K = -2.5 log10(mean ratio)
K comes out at 0.08 mag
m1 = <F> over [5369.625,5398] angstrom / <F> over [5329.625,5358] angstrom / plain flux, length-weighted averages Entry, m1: 0.94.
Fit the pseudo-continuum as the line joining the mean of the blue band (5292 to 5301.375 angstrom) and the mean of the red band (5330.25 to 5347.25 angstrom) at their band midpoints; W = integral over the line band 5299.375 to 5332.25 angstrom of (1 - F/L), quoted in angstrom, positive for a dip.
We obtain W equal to 2.5 angstrom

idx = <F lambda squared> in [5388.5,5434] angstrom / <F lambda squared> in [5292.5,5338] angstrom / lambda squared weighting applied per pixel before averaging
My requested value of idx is 1.0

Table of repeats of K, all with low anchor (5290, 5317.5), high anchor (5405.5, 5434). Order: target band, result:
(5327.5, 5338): 0.04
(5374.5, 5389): 0.03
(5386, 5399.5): 0.07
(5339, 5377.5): 0.01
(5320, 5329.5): 0.12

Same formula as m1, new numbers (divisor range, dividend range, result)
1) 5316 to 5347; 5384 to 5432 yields 1.02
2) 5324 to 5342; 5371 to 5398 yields 1.01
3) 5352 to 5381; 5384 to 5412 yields 0.94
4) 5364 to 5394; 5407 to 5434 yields 1.06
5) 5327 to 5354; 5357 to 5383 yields 1.02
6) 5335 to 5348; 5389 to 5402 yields 0.96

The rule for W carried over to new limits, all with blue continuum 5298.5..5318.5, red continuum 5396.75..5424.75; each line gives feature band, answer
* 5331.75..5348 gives -0.3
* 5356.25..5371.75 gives -0.7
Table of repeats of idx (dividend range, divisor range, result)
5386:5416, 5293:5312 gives 0.99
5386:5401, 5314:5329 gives 1.03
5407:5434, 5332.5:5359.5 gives 1.02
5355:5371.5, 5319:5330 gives 1.14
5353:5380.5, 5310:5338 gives 1.05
